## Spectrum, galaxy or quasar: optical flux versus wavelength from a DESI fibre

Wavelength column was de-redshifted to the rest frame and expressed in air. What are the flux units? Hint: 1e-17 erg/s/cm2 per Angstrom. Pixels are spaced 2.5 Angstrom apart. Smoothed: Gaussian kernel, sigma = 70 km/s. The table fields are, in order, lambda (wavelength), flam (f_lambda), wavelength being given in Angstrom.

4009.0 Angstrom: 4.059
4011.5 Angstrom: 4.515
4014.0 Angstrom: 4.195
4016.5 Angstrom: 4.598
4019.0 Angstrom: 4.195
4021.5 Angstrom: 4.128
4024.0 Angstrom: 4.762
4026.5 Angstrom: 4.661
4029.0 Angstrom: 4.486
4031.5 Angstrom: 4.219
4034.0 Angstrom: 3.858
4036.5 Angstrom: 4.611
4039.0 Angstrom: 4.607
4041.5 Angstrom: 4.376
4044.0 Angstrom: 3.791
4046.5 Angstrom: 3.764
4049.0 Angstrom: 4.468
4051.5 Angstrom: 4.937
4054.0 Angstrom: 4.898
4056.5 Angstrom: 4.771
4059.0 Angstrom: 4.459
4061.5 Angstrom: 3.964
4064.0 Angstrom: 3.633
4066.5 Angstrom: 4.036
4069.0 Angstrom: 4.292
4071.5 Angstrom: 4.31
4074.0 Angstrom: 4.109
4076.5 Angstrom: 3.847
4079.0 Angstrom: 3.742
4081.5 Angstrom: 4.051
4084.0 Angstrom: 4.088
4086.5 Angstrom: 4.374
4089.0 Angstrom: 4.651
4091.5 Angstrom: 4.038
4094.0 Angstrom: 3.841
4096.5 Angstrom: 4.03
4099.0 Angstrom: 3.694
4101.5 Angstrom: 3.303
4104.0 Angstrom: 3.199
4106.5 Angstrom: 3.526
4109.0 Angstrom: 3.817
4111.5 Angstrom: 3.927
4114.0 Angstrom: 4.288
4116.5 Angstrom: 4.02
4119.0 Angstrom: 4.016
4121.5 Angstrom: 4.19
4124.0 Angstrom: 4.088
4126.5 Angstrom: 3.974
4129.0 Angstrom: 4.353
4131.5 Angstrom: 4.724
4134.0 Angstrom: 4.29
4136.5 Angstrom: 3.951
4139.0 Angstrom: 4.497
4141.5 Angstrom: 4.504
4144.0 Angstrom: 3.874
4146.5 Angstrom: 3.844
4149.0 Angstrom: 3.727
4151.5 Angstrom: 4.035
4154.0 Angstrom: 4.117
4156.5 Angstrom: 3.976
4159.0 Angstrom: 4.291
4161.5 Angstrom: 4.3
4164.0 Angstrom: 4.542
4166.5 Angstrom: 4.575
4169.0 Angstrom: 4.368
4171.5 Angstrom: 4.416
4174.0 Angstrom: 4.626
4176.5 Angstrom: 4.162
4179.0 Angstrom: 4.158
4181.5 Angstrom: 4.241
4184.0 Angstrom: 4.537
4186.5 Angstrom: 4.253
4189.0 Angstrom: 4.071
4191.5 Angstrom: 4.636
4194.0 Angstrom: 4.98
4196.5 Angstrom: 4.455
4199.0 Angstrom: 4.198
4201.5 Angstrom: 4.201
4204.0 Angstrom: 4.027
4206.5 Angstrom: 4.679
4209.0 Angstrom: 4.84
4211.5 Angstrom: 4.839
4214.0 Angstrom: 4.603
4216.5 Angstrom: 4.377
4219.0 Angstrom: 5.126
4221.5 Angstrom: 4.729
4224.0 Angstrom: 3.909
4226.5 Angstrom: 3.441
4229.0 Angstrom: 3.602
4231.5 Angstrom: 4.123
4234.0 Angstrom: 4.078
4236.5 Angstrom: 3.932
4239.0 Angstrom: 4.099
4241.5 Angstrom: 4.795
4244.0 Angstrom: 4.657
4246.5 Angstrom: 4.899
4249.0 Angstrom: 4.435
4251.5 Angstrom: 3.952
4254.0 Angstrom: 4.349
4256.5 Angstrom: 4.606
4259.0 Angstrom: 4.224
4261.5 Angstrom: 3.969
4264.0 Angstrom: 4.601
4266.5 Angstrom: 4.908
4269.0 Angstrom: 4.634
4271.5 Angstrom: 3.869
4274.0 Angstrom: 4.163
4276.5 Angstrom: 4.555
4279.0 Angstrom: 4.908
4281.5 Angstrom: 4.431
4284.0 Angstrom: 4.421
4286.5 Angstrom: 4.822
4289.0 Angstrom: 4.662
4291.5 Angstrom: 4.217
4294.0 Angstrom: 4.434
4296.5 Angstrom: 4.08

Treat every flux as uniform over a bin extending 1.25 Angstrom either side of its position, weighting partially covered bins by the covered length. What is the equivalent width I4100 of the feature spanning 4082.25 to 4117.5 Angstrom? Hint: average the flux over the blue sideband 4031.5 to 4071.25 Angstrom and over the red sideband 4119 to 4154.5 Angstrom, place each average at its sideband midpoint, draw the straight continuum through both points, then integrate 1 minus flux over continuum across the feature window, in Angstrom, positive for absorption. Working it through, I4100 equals 2.5 Angstrom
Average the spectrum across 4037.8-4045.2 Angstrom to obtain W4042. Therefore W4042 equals 4.26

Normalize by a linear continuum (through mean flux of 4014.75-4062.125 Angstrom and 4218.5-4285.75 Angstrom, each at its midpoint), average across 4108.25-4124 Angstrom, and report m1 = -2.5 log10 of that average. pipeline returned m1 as 0.08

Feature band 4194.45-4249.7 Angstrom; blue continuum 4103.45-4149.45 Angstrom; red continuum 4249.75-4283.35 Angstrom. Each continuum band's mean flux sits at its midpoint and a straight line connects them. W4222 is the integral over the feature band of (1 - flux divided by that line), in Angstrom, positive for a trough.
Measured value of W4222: -1.1 Angstrom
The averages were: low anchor 4.06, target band 4.37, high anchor 4.4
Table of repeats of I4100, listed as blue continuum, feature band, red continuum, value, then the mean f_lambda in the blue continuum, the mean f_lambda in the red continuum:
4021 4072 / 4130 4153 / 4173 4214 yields 1.2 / 4.34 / 4.44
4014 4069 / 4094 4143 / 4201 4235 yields 3.6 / 4.34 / 4.33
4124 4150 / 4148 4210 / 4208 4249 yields -1.0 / 4.17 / 4.38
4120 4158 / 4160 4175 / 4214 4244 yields -1.1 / 4.14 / 4.24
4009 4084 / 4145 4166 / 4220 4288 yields 0.9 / 4.28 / 4.34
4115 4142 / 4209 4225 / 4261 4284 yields -0.9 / 4.23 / 4.46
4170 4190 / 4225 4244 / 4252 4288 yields 1.5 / 4.31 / 4.45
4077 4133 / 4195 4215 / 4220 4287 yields -1.2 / 4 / 4.33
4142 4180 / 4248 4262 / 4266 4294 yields 0.5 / 4.21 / 4.49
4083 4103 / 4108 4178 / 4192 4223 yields 0.9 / 3.99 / 4.58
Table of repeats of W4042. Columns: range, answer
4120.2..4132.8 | 4.26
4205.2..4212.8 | 4.78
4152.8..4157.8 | 4.05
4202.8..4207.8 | 4.36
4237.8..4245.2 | 4.52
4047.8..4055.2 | 4.77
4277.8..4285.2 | 4.59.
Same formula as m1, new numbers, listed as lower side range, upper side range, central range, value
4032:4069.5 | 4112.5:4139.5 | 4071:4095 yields 0.041 mag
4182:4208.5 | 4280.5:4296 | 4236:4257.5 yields 0.005 mag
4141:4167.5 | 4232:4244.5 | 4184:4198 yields -0.068 mag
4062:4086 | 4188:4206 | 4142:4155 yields 0.077 mag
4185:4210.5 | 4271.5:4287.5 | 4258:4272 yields 0.021 mag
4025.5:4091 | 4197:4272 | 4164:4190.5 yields -0.006 mag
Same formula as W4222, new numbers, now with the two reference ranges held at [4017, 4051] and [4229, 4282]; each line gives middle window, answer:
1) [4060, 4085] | 1.8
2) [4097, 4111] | 2.5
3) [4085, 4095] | 0.2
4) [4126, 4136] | 0.0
